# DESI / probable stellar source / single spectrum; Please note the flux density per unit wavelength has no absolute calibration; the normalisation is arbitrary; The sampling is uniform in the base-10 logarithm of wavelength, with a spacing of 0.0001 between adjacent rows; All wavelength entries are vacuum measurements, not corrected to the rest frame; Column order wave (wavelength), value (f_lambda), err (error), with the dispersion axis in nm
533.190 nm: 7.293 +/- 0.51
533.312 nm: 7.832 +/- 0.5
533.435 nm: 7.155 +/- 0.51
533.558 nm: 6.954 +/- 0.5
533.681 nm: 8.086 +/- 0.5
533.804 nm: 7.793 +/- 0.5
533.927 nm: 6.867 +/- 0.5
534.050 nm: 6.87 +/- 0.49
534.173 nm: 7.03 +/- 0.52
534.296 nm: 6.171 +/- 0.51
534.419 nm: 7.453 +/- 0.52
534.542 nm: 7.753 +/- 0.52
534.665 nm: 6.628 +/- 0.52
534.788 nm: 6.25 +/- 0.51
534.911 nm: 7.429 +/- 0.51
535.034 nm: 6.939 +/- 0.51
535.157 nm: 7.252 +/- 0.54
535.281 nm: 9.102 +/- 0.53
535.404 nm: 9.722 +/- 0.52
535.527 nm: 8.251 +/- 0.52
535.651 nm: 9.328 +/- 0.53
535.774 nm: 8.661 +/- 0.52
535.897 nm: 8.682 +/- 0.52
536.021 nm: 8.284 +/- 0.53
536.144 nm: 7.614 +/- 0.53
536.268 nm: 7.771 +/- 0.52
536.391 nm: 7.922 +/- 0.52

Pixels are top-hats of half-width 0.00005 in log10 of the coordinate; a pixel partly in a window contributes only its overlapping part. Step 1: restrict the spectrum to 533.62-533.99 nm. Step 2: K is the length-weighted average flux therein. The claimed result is 7.57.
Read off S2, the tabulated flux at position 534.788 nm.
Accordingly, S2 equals 6.25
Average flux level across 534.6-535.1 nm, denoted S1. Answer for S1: 6.83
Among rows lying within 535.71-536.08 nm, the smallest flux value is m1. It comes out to 8.284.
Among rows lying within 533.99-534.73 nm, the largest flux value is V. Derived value 7.753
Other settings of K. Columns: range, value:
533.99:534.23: 6.95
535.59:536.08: 8.74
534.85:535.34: 7.67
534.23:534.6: 7.12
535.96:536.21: 7.94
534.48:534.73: 7.19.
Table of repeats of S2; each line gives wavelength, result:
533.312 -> 7.832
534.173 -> 7.03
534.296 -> 6.171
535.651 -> 9.328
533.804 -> 7.793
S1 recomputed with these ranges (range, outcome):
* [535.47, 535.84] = 8.75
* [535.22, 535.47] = 9.41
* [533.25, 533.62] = 7.32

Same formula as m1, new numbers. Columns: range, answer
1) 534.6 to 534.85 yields 6.25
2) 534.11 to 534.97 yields 6.171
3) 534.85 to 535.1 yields 6.939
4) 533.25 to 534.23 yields 6.867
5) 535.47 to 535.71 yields 8.251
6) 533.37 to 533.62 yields 6.954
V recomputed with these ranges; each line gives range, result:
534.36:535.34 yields 9.102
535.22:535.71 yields 9.722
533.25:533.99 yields 8.086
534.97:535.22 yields 7.252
